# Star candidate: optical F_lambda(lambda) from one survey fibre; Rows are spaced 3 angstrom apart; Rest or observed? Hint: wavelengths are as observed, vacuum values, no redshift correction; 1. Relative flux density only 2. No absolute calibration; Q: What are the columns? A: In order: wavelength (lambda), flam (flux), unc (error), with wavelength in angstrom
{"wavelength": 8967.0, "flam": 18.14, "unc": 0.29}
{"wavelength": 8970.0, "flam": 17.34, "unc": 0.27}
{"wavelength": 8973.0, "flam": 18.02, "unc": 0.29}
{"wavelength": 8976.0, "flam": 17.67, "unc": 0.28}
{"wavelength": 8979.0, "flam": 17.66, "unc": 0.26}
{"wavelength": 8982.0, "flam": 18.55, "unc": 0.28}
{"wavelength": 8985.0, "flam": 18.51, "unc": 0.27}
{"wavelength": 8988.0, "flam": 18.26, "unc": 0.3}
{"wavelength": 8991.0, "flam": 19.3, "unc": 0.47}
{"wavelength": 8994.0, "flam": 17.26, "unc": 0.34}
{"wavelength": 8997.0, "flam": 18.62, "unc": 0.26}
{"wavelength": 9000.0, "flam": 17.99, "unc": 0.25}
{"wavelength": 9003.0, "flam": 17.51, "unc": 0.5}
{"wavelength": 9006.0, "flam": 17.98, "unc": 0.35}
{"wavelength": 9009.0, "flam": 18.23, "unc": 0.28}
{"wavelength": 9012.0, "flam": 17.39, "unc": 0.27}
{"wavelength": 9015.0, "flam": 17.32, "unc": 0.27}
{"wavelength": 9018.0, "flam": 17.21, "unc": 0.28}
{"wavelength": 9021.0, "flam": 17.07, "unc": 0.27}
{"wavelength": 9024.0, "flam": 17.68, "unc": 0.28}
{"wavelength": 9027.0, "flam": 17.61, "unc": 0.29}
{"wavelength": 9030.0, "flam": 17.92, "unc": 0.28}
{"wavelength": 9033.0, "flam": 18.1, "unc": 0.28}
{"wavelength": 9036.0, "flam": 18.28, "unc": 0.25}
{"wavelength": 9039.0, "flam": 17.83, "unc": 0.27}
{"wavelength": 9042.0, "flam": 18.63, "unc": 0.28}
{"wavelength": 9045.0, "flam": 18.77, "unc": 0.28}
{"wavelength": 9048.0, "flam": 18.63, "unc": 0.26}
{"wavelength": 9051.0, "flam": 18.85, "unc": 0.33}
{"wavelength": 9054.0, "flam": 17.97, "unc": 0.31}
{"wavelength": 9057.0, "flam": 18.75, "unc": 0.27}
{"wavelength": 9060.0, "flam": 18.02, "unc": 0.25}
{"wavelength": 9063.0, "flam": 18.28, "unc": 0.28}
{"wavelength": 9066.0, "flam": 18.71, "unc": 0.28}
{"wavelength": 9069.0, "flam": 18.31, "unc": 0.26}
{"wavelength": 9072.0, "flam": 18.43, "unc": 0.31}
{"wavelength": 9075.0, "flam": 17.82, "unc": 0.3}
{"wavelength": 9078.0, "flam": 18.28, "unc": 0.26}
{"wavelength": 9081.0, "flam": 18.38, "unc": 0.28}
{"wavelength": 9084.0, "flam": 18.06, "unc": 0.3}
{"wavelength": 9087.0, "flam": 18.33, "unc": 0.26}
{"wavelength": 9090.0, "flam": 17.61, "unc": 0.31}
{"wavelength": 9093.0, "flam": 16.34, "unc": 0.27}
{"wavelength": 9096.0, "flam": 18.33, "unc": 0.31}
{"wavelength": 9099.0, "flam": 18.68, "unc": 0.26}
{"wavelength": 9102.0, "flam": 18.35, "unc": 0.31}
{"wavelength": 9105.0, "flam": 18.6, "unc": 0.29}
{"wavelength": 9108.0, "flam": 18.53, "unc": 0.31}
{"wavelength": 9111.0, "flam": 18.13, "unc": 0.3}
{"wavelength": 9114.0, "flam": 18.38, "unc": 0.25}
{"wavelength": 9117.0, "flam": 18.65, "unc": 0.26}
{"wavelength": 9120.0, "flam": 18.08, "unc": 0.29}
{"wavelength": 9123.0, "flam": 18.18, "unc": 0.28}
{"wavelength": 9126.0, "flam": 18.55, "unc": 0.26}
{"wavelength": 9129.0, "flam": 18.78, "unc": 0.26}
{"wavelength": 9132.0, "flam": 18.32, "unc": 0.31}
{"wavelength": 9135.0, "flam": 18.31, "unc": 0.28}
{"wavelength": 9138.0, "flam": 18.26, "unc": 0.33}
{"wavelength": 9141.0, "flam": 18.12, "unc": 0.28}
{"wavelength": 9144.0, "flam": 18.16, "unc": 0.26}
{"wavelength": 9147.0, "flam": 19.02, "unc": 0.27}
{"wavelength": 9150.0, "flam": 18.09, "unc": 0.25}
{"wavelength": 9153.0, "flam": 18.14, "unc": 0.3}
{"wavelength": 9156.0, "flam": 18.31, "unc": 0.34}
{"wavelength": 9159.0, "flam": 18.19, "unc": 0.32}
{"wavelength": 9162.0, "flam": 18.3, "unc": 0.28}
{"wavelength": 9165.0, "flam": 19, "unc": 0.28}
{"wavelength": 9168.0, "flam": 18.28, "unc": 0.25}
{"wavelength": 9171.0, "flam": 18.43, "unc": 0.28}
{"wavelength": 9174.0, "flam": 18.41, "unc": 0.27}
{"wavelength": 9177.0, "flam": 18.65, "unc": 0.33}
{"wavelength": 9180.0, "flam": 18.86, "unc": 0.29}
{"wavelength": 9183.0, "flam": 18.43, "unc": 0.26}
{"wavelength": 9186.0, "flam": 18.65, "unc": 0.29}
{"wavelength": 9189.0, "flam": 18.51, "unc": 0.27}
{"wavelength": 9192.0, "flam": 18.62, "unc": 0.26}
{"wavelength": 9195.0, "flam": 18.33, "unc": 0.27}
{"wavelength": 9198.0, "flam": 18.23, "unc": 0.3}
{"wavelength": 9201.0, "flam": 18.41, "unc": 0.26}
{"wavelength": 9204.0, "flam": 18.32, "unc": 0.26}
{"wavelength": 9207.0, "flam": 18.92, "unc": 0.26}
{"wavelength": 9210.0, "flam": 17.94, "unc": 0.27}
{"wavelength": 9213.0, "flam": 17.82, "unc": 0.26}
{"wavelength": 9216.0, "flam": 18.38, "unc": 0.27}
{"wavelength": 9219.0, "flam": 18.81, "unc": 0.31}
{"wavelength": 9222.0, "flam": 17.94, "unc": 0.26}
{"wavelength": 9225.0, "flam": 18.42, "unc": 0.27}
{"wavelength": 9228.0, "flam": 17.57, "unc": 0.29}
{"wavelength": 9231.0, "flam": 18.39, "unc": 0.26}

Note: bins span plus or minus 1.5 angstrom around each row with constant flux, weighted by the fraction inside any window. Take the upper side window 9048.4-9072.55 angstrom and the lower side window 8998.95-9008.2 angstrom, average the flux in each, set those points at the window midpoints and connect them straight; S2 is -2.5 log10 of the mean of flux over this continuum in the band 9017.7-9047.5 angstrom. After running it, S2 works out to 0.01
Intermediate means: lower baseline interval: 17.8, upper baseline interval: 18.4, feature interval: 18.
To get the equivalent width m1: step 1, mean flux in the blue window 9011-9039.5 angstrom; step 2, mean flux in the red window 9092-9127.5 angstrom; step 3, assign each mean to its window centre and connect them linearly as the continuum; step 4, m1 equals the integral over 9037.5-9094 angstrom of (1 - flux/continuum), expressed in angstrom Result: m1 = -0.9 angstrom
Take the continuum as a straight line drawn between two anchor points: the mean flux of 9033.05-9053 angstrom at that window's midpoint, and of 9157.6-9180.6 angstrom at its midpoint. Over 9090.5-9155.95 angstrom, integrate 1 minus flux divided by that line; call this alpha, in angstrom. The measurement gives 0.7 angstrom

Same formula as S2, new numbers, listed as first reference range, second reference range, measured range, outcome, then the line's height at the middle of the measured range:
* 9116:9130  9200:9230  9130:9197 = -0.005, 18.4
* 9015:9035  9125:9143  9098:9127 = -0.011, 18.2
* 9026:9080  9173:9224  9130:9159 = 0.004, 18.4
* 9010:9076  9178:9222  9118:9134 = -0.007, 18.3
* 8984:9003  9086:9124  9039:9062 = -0.015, 18.2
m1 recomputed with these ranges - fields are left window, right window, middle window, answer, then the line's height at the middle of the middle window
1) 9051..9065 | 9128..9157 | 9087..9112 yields 0.3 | 18.3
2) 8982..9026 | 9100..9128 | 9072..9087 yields 0.0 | 18.2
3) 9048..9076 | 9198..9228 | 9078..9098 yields 0.5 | 18.4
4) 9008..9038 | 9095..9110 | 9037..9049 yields -0.4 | 17.9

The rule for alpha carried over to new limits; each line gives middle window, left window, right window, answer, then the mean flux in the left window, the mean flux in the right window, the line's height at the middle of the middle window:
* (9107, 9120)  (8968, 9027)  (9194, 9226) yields -0.19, 17.9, 18.3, 18.1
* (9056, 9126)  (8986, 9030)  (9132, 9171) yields -0.39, 17.8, 18.4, 18.1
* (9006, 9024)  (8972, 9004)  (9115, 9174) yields 0.66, 18.1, 18.4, 18.2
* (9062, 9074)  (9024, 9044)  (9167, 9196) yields -0.17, 18.1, 18.5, 18.2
